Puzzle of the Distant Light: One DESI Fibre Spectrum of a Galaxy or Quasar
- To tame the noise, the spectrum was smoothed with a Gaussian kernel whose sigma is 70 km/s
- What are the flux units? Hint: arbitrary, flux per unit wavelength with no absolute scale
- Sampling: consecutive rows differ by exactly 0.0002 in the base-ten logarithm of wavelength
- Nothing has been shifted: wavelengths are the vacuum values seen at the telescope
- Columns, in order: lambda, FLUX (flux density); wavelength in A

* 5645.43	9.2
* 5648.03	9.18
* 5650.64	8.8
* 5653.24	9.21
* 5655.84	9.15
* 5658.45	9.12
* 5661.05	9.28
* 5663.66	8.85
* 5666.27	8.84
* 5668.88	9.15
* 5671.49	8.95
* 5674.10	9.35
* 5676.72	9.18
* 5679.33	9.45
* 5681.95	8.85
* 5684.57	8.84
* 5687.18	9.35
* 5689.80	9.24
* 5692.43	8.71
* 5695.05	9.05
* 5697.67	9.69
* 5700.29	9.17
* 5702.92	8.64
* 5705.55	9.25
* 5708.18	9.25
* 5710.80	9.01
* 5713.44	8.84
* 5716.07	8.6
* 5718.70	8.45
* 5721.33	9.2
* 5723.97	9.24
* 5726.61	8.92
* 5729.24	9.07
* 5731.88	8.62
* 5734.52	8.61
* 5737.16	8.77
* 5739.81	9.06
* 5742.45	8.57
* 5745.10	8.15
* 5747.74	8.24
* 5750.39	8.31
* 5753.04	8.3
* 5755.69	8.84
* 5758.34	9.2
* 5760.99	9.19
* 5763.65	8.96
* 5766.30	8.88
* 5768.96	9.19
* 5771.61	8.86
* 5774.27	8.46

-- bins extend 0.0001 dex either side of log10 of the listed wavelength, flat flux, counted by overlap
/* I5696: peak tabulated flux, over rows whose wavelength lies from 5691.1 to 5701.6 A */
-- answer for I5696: 9.69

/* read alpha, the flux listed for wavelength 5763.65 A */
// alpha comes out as 8.96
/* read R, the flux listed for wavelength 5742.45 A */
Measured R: 8.57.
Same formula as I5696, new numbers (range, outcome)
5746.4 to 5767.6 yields 9.2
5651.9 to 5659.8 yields 9.21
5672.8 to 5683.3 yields 9.45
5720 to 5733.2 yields 9.24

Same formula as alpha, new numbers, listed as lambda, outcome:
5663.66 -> 8.85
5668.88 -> 9.15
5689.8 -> 9.24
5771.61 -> 8.86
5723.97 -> 9.24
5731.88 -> 8.62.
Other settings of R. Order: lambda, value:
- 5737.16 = 8.77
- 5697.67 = 9.69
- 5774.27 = 8.46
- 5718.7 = 8.45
